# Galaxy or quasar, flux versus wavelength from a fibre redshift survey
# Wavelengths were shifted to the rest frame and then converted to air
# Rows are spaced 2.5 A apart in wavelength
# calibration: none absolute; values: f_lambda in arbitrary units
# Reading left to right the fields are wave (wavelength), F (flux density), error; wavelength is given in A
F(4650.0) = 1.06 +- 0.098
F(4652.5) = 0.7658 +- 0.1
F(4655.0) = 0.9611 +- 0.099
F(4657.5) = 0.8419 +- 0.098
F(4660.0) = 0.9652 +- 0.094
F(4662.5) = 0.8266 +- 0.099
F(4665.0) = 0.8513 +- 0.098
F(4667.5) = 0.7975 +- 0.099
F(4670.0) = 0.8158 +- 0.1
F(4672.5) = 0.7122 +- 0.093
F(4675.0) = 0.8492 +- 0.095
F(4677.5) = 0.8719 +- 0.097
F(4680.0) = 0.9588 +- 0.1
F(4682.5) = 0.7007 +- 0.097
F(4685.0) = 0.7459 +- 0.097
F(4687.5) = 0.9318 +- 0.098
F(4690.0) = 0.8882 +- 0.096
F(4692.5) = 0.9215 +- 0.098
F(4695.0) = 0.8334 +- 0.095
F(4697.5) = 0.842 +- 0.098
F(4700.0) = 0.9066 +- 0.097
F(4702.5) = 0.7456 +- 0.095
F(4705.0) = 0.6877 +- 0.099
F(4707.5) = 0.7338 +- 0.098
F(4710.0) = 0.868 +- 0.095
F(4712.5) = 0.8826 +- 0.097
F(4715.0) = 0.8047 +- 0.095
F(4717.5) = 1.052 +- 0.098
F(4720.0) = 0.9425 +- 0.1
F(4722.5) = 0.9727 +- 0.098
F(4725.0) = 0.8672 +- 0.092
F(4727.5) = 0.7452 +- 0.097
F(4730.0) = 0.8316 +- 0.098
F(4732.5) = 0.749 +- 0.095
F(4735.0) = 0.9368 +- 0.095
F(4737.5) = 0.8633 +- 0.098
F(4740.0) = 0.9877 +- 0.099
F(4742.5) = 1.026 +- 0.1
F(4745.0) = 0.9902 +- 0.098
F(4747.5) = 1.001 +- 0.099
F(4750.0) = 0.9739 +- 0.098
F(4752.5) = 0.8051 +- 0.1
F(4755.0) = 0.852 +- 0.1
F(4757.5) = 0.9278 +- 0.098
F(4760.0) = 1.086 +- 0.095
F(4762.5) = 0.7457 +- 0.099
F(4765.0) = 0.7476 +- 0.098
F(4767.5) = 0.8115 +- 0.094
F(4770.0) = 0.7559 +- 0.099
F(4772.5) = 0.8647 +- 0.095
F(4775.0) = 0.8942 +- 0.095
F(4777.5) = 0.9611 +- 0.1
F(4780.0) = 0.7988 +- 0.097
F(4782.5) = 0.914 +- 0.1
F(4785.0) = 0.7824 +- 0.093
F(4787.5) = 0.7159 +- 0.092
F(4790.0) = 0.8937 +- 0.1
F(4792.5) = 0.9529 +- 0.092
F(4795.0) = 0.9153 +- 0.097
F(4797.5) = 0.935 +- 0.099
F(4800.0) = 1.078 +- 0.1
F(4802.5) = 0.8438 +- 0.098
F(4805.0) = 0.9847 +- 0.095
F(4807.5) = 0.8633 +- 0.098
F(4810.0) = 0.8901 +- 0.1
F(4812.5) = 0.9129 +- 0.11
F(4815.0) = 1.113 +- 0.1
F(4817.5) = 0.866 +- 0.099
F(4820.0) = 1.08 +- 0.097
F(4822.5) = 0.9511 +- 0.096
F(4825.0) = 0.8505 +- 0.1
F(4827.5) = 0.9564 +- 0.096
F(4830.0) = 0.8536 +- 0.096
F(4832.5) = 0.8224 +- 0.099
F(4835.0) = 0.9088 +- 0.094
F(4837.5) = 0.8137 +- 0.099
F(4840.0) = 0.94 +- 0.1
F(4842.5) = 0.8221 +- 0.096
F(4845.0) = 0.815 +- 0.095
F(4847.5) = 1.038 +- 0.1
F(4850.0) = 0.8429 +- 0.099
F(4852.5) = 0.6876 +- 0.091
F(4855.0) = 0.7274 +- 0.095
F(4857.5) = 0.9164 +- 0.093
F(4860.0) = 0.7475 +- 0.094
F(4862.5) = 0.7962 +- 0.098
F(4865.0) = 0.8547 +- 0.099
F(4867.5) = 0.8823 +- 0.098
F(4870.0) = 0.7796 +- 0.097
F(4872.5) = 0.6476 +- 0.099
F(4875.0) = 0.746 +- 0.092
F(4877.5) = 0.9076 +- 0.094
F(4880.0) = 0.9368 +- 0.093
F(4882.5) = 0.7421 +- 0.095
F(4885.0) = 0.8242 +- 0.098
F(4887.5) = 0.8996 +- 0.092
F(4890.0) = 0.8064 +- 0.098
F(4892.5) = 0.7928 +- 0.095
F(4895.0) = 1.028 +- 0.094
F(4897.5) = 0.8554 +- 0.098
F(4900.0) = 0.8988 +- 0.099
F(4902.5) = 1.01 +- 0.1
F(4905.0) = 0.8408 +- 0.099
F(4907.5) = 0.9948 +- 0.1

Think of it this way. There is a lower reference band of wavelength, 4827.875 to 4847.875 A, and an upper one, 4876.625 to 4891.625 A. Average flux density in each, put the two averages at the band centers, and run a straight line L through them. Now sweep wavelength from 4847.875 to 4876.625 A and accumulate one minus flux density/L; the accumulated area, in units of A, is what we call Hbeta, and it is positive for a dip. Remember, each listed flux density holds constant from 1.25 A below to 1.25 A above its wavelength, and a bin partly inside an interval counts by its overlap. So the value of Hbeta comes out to 2.2 A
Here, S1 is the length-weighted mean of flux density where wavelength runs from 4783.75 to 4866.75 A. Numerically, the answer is 0.884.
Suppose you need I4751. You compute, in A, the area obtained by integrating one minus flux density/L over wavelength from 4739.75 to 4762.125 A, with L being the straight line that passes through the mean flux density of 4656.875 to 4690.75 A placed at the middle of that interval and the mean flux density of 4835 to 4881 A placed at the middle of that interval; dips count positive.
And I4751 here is -3.1 A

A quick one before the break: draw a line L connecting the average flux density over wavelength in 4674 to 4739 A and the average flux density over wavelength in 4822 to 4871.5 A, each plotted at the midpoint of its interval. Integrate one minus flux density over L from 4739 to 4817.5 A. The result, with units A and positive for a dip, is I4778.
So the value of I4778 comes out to -4.9 A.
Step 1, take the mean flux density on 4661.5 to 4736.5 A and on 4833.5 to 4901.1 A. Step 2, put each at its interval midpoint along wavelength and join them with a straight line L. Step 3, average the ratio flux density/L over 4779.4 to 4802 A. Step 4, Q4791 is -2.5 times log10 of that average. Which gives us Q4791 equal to -0.06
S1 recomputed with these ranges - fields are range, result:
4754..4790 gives 0.849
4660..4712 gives 0.829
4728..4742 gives 0.875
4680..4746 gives 0.865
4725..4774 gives 0.879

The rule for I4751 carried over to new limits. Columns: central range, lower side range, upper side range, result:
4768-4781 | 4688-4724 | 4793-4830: 0.9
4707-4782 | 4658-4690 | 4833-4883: -4.5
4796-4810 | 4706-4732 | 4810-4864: -1.0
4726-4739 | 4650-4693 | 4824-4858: 0.4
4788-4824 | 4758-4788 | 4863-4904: -4.1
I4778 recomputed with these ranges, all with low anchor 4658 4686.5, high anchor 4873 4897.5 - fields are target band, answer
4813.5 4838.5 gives -2.4 A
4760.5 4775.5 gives 0.4 A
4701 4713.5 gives 0.7 A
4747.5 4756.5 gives -0.6 A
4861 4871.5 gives 0.3 A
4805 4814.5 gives -0.9 A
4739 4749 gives -2.0 A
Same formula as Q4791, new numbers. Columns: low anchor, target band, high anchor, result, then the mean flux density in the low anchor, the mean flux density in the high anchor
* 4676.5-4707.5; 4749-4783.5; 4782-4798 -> -0.009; 0.832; 0.868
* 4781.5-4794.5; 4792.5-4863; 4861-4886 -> -0.075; 0.854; 0.811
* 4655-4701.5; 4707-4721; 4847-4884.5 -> -0.056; 0.85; 0.813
